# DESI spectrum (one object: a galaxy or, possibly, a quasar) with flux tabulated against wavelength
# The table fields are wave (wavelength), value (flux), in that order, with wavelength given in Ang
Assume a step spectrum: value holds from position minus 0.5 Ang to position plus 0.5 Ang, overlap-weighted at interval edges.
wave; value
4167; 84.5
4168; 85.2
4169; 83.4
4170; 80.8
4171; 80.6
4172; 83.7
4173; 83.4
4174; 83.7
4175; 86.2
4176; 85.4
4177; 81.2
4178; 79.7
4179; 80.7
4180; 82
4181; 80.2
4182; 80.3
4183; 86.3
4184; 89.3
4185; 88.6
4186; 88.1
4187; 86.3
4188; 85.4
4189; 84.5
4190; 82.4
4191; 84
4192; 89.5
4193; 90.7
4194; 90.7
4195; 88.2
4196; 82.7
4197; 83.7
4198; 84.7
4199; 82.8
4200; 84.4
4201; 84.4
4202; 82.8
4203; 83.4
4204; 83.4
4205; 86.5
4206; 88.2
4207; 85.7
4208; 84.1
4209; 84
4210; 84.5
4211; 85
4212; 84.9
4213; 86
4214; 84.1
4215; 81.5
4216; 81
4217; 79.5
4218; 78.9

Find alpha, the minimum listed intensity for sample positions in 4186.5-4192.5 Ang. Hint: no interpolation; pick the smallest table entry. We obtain 82.4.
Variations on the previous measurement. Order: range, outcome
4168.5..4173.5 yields 80.6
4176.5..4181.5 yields 79.7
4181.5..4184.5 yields 80.3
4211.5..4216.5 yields 81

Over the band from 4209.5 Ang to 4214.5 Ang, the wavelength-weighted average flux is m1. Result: 84.9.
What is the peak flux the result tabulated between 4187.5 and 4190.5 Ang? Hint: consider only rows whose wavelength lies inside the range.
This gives 85.4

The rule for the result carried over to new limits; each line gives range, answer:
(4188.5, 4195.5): 90.7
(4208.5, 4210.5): 84.5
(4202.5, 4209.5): 88.2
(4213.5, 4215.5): 84.1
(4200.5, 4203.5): 84.4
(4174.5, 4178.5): 86.2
